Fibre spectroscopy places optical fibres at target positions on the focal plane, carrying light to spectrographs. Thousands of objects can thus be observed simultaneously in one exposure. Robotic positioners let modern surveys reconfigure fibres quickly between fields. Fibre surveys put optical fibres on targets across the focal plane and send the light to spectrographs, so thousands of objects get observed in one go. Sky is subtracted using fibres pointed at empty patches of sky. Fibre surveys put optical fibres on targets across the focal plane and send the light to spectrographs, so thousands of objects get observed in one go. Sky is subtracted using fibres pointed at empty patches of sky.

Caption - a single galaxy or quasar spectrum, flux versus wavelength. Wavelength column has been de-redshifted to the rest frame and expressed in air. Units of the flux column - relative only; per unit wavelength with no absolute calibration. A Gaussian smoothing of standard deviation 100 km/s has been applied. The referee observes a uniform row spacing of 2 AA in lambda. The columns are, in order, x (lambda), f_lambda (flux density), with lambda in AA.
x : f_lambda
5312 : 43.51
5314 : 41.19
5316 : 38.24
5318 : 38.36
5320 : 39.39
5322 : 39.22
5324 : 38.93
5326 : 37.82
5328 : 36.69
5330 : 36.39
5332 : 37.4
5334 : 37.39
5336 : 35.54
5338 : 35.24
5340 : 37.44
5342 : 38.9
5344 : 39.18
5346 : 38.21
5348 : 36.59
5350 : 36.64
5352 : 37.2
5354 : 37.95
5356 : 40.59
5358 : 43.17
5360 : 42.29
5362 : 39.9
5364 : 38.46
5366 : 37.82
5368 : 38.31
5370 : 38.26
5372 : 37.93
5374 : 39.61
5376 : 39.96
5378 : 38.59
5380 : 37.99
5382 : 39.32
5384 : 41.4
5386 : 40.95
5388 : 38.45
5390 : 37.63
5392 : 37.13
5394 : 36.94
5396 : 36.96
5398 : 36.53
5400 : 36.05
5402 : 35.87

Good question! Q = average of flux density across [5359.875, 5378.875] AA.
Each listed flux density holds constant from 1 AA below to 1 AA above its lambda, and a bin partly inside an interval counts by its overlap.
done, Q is 39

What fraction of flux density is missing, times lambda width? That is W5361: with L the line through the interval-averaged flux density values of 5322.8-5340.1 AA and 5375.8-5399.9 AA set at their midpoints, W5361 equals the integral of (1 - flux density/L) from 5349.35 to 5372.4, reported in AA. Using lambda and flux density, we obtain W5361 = -0.9 AA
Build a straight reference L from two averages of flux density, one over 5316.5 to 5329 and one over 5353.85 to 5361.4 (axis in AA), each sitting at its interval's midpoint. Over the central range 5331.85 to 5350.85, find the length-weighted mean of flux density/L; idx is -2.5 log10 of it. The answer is 0.08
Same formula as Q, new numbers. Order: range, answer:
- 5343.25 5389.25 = 39.1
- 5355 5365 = 40.9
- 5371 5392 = 39.1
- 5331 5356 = 37.4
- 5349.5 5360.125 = 39.6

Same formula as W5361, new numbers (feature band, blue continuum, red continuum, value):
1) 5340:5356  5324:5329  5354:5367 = 0.52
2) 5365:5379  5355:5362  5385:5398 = 0.52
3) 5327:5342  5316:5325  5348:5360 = 0.87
